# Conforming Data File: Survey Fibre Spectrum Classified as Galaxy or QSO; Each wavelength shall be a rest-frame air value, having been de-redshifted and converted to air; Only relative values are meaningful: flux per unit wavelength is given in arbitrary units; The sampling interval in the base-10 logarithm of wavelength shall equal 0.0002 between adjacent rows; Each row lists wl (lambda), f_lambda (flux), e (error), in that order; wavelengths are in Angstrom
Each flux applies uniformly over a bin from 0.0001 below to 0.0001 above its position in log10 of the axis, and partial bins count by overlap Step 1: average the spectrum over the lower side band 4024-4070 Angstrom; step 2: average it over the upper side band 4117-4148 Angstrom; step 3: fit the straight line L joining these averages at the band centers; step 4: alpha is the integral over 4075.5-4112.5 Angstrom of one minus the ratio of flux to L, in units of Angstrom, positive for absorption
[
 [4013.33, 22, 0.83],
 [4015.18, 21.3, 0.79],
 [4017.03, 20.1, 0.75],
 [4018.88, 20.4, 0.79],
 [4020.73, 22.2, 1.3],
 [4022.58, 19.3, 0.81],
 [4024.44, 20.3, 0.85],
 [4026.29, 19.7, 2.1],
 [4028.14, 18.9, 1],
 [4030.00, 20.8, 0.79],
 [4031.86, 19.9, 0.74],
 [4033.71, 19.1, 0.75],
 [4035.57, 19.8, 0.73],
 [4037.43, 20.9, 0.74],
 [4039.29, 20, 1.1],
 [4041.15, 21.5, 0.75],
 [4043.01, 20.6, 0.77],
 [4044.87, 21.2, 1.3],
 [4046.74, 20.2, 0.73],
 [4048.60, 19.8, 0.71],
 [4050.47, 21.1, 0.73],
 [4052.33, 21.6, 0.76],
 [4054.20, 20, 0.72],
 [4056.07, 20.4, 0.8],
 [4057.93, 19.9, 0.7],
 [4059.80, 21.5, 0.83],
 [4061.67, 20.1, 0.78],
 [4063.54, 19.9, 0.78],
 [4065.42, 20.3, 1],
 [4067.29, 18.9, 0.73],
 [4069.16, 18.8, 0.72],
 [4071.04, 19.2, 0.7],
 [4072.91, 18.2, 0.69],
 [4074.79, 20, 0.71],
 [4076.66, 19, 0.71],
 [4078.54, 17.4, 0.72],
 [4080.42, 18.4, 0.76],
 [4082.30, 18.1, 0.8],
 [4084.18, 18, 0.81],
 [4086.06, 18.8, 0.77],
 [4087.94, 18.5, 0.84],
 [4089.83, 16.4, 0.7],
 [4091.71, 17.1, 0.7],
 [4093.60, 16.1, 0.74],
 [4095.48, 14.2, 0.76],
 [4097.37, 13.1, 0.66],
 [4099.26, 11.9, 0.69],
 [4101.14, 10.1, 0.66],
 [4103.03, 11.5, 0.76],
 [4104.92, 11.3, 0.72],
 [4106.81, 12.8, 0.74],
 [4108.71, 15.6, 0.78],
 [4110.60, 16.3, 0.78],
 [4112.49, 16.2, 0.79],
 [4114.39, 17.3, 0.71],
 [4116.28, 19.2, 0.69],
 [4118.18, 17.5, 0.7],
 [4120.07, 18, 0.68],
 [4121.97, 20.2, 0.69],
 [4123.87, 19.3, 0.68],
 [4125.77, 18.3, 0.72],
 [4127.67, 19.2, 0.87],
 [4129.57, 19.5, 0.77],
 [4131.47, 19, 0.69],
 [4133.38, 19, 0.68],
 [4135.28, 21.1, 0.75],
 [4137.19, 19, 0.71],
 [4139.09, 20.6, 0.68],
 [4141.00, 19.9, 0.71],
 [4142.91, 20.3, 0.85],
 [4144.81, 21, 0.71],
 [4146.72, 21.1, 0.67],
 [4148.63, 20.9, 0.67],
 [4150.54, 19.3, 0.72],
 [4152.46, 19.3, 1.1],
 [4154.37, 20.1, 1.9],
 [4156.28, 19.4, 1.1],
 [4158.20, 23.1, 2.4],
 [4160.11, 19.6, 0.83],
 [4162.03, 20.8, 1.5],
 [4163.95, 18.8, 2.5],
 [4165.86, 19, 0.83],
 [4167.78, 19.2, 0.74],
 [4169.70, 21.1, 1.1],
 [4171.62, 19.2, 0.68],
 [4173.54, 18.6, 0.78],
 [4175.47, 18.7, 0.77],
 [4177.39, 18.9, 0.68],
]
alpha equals 8.1 Angstrom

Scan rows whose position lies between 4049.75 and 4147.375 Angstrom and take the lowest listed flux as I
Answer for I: 10.1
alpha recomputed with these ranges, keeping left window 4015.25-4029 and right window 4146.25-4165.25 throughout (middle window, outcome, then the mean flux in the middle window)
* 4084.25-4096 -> 1.85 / 17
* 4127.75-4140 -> 0.33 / 19.7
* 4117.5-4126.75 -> 0.69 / 18.7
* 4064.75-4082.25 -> 1.18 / 18.9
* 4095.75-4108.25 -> 5.03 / 12.1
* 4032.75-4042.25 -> -0.03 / 20.3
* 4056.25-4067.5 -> 0.01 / 20.2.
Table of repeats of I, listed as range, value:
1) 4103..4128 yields 11.3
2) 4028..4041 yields 18.9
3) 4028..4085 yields 17.4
